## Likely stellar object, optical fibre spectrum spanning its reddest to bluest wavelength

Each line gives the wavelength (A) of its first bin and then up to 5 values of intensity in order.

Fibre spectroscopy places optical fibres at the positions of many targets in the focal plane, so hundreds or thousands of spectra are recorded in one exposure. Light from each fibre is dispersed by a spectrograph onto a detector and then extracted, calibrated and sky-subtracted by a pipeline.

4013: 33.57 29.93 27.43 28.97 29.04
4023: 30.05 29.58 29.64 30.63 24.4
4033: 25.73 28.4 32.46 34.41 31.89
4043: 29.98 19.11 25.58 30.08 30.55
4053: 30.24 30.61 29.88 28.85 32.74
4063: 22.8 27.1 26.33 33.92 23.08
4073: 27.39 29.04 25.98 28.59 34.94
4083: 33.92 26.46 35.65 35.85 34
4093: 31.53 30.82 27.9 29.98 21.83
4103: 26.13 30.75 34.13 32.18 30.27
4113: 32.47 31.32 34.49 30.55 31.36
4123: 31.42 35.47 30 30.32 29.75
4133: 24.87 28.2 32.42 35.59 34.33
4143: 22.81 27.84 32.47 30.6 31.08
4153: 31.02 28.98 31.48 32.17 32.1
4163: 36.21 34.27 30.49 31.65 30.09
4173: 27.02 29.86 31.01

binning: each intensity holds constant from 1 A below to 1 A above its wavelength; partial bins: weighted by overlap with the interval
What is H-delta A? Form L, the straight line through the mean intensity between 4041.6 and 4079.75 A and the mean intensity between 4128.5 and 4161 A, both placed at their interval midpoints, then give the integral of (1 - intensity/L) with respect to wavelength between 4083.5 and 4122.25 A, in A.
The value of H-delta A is -2.4 A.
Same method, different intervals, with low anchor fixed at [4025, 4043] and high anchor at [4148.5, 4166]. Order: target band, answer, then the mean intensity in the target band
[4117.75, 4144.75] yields 0.9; 30.5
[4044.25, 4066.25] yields 1.5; 28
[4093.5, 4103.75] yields 1.1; 27.6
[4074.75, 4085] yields 0.1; 30.2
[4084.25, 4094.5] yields -0.7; 32.8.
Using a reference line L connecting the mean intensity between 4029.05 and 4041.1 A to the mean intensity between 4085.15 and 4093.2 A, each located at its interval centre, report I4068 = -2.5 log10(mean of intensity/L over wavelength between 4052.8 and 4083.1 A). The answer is 0.11 mag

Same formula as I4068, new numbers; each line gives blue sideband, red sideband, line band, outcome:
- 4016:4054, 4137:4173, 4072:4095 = -0.05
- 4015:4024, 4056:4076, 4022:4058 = -0.02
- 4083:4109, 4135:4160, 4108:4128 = -0.04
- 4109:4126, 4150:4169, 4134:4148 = 0.05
